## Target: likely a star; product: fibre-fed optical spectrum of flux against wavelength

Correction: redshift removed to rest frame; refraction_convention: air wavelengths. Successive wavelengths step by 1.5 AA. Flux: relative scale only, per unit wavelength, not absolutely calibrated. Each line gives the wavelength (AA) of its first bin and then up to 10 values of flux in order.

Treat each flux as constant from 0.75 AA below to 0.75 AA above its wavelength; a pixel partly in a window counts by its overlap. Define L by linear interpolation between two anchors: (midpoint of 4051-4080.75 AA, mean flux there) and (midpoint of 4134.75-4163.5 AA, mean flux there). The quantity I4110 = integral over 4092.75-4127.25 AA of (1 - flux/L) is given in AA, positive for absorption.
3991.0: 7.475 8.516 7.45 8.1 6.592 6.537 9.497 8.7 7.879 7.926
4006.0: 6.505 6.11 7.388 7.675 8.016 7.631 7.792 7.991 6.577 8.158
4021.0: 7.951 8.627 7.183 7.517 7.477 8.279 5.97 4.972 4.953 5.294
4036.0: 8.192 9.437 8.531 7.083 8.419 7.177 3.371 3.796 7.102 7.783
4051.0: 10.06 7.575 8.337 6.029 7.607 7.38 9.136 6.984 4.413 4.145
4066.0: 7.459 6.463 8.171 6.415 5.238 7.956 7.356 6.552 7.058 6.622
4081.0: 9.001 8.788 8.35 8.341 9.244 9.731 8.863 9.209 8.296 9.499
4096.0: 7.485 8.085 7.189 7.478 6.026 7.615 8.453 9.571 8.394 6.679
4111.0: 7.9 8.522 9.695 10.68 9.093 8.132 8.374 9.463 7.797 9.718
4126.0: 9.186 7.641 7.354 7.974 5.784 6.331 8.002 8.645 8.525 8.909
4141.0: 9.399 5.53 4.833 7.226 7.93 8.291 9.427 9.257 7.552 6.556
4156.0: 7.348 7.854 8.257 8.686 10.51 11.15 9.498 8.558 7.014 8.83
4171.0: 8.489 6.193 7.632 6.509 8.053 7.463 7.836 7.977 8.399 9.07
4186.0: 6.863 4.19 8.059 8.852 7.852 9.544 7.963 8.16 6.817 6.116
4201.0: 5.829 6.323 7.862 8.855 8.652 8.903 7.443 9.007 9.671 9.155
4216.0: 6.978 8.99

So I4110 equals -3.6 AA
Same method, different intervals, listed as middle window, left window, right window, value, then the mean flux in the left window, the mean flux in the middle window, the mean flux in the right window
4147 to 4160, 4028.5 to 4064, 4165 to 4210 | -0.9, 6.95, 8.07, 7.71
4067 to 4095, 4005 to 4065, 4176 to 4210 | -2.5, 7.13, 7.95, 7.7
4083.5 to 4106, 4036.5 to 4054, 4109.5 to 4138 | -0.9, 7.36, 8.27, 8.31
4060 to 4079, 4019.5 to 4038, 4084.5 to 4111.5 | 2.9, 7.16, 6.62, 8.23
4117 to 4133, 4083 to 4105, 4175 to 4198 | -0.1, 8.26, 8.16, 7.77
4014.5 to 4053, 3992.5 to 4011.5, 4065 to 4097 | 2.5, 7.58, 7.2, 7.88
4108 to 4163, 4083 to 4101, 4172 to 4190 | -1.4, 8.5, 8.16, 7.39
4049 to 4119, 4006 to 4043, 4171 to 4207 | -4.0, 7.37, 7.85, 7.54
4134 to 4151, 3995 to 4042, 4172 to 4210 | -0.7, 7.45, 7.88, 7.61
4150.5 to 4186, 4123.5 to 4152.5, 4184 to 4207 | -2.3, 7.89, 8.18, 7.51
